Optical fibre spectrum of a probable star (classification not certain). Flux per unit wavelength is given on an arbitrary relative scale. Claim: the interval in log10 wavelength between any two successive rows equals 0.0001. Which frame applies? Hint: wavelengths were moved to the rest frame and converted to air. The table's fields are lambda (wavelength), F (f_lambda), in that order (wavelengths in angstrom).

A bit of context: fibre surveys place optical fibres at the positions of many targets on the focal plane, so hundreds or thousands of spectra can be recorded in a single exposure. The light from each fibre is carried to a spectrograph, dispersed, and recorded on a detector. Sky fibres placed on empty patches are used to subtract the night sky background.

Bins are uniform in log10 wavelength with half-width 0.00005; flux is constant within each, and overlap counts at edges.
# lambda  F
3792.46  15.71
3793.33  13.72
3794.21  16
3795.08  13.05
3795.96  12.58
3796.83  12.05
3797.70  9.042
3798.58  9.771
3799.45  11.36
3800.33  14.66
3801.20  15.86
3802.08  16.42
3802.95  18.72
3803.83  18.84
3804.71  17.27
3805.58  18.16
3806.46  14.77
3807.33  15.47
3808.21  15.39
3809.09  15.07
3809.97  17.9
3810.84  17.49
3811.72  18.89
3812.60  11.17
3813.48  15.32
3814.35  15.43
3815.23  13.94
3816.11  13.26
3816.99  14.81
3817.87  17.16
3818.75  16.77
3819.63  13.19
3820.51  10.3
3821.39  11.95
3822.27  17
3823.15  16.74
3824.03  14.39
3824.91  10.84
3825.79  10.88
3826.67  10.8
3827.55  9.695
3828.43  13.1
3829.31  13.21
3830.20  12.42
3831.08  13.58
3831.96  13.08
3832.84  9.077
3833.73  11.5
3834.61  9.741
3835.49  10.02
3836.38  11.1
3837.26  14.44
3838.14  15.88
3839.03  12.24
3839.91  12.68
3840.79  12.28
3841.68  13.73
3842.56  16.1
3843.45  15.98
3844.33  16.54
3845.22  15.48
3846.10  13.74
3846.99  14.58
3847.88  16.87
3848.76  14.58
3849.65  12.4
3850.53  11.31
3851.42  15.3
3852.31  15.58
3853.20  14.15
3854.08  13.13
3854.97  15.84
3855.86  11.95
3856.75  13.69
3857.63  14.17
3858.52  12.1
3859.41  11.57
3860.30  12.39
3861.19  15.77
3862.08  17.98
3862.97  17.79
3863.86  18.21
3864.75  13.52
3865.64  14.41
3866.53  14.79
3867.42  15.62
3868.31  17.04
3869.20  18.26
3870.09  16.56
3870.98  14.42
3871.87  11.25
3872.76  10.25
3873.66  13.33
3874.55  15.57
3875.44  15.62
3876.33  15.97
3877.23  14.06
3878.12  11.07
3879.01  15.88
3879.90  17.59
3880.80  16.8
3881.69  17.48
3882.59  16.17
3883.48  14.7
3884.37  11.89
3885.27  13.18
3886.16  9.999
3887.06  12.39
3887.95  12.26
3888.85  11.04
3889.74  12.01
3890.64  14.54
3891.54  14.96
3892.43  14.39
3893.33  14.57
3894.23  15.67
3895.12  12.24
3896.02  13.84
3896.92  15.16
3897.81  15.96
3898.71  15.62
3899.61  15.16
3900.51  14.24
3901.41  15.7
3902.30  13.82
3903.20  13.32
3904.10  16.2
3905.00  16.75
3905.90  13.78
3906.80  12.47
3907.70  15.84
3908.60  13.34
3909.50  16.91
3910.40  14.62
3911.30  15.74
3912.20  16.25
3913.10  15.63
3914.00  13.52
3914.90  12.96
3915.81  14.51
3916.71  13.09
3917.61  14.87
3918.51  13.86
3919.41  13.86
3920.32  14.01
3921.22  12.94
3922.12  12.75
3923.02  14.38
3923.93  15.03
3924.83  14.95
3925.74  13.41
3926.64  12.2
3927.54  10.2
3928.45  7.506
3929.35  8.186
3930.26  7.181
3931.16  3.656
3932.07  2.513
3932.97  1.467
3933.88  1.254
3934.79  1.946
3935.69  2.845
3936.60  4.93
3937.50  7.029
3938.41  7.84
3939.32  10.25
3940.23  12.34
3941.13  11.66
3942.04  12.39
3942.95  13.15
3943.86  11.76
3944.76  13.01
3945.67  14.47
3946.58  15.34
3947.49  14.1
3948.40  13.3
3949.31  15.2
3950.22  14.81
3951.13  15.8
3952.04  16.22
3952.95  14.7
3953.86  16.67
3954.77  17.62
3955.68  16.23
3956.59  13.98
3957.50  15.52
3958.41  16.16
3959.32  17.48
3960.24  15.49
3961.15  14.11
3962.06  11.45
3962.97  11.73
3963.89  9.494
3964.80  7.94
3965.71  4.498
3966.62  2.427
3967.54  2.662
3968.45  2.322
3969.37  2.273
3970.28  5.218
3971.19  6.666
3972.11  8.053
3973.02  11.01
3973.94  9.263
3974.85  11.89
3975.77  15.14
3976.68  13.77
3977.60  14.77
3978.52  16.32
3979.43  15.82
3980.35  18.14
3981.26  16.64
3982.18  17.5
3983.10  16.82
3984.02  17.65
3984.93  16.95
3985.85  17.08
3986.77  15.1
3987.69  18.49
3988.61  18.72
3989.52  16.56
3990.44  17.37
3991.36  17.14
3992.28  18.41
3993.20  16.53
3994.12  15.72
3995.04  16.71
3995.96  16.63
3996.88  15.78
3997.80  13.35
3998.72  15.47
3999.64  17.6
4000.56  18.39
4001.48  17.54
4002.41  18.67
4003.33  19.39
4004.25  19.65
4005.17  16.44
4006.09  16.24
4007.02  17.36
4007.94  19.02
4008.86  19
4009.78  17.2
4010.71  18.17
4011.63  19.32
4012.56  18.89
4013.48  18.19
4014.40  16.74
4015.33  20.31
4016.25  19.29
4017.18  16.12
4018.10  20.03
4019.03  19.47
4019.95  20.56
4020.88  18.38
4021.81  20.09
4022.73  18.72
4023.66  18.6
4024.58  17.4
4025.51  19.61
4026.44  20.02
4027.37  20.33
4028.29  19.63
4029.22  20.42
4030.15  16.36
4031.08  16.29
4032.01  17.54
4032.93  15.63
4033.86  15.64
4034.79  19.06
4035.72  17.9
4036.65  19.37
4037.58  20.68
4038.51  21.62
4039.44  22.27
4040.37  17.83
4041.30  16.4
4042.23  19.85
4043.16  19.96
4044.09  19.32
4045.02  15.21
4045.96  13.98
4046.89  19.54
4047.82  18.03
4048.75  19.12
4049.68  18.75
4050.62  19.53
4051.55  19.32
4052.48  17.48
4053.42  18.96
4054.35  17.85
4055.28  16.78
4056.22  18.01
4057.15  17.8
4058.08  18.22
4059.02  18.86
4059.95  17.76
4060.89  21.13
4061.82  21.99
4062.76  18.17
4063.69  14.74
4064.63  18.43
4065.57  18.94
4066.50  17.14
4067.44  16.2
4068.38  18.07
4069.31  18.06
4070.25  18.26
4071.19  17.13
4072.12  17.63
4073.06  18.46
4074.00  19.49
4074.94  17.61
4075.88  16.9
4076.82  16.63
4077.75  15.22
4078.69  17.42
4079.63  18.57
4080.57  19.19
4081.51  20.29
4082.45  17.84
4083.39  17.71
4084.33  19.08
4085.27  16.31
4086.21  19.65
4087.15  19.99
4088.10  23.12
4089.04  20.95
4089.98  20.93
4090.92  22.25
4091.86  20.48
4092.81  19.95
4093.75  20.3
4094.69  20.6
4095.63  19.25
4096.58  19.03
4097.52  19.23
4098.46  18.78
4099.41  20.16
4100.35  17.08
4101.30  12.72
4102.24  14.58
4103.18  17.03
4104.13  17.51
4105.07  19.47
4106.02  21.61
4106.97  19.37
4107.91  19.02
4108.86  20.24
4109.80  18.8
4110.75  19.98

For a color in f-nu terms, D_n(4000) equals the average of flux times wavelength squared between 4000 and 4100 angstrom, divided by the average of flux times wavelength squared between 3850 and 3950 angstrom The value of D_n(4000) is 1.53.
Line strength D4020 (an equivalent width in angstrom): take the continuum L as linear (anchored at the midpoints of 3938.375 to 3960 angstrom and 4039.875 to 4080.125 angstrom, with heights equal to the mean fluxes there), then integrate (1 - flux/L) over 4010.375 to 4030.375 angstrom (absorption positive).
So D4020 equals -2.7 angstrom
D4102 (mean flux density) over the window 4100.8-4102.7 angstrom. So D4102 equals 13.7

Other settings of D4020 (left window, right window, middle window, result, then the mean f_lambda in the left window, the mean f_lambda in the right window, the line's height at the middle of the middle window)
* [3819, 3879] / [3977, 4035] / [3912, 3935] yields 7.0 angstrom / 13.8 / 17.7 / 15.7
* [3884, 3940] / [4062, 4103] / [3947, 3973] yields 4.4 angstrom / 12.1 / 18.4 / 13.9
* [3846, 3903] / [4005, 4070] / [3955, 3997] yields 8.8 angstrom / 14.4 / 18.4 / 16.9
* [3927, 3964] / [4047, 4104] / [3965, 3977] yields 5.2 angstrom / 11.3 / 18.5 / 12.7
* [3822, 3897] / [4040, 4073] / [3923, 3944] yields 9.5 angstrom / 13.9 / 18.1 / 15.5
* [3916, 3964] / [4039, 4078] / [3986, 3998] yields -1.8 angstrom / 11.9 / 18.1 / 14.6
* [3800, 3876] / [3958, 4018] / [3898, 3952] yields 9.1 angstrom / 14.4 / 14.8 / 14.6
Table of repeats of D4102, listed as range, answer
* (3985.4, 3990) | 17.2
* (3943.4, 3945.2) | 12.4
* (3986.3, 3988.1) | 16.7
